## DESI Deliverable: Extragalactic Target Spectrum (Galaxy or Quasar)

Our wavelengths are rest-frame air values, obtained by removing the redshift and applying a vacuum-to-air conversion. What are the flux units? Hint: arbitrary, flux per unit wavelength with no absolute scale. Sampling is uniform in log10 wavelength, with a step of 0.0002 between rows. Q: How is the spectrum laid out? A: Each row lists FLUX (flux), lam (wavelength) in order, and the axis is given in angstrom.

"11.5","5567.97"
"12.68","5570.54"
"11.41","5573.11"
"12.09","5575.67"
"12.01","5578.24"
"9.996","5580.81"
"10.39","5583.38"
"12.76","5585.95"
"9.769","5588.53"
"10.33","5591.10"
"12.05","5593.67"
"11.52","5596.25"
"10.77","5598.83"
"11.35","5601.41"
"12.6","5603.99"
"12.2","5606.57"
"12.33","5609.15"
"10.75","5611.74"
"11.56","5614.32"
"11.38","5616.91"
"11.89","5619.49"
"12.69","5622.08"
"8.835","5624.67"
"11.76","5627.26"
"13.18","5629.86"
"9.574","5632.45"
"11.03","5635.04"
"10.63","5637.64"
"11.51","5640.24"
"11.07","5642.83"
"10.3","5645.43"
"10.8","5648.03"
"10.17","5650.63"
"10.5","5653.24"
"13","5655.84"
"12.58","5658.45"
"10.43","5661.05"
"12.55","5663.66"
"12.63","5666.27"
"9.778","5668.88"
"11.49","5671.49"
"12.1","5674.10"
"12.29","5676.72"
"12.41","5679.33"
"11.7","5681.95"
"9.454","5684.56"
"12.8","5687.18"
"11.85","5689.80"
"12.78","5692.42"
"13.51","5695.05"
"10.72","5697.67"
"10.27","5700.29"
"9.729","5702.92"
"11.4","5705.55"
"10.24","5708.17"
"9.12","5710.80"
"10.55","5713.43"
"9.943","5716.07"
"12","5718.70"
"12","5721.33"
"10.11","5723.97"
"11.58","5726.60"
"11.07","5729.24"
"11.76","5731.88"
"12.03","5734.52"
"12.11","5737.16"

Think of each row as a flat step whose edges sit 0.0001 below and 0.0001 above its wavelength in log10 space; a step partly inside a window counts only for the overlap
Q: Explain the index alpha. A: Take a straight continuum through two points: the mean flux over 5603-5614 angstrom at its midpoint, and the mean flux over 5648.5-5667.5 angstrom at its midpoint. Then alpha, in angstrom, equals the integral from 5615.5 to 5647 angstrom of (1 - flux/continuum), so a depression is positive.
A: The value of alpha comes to 1.72 angstrom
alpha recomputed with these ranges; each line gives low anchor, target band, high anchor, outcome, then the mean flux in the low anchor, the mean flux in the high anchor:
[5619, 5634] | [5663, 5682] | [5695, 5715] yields -1.8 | 11.3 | 10.5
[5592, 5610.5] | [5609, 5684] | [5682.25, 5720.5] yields 0.5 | 11.8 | 11.1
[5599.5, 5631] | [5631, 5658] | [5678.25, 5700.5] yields 1.8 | 11.7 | 11.8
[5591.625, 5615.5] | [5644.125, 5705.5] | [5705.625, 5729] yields -2.2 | 11.6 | 10.8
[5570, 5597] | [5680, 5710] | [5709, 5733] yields -0.9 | 11.3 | 10.9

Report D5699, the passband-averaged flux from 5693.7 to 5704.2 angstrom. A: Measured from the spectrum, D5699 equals 11.1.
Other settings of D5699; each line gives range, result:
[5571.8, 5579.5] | 11.8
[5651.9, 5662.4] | 11.6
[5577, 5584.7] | 10.8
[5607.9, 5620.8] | 11.6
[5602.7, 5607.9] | 12.4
